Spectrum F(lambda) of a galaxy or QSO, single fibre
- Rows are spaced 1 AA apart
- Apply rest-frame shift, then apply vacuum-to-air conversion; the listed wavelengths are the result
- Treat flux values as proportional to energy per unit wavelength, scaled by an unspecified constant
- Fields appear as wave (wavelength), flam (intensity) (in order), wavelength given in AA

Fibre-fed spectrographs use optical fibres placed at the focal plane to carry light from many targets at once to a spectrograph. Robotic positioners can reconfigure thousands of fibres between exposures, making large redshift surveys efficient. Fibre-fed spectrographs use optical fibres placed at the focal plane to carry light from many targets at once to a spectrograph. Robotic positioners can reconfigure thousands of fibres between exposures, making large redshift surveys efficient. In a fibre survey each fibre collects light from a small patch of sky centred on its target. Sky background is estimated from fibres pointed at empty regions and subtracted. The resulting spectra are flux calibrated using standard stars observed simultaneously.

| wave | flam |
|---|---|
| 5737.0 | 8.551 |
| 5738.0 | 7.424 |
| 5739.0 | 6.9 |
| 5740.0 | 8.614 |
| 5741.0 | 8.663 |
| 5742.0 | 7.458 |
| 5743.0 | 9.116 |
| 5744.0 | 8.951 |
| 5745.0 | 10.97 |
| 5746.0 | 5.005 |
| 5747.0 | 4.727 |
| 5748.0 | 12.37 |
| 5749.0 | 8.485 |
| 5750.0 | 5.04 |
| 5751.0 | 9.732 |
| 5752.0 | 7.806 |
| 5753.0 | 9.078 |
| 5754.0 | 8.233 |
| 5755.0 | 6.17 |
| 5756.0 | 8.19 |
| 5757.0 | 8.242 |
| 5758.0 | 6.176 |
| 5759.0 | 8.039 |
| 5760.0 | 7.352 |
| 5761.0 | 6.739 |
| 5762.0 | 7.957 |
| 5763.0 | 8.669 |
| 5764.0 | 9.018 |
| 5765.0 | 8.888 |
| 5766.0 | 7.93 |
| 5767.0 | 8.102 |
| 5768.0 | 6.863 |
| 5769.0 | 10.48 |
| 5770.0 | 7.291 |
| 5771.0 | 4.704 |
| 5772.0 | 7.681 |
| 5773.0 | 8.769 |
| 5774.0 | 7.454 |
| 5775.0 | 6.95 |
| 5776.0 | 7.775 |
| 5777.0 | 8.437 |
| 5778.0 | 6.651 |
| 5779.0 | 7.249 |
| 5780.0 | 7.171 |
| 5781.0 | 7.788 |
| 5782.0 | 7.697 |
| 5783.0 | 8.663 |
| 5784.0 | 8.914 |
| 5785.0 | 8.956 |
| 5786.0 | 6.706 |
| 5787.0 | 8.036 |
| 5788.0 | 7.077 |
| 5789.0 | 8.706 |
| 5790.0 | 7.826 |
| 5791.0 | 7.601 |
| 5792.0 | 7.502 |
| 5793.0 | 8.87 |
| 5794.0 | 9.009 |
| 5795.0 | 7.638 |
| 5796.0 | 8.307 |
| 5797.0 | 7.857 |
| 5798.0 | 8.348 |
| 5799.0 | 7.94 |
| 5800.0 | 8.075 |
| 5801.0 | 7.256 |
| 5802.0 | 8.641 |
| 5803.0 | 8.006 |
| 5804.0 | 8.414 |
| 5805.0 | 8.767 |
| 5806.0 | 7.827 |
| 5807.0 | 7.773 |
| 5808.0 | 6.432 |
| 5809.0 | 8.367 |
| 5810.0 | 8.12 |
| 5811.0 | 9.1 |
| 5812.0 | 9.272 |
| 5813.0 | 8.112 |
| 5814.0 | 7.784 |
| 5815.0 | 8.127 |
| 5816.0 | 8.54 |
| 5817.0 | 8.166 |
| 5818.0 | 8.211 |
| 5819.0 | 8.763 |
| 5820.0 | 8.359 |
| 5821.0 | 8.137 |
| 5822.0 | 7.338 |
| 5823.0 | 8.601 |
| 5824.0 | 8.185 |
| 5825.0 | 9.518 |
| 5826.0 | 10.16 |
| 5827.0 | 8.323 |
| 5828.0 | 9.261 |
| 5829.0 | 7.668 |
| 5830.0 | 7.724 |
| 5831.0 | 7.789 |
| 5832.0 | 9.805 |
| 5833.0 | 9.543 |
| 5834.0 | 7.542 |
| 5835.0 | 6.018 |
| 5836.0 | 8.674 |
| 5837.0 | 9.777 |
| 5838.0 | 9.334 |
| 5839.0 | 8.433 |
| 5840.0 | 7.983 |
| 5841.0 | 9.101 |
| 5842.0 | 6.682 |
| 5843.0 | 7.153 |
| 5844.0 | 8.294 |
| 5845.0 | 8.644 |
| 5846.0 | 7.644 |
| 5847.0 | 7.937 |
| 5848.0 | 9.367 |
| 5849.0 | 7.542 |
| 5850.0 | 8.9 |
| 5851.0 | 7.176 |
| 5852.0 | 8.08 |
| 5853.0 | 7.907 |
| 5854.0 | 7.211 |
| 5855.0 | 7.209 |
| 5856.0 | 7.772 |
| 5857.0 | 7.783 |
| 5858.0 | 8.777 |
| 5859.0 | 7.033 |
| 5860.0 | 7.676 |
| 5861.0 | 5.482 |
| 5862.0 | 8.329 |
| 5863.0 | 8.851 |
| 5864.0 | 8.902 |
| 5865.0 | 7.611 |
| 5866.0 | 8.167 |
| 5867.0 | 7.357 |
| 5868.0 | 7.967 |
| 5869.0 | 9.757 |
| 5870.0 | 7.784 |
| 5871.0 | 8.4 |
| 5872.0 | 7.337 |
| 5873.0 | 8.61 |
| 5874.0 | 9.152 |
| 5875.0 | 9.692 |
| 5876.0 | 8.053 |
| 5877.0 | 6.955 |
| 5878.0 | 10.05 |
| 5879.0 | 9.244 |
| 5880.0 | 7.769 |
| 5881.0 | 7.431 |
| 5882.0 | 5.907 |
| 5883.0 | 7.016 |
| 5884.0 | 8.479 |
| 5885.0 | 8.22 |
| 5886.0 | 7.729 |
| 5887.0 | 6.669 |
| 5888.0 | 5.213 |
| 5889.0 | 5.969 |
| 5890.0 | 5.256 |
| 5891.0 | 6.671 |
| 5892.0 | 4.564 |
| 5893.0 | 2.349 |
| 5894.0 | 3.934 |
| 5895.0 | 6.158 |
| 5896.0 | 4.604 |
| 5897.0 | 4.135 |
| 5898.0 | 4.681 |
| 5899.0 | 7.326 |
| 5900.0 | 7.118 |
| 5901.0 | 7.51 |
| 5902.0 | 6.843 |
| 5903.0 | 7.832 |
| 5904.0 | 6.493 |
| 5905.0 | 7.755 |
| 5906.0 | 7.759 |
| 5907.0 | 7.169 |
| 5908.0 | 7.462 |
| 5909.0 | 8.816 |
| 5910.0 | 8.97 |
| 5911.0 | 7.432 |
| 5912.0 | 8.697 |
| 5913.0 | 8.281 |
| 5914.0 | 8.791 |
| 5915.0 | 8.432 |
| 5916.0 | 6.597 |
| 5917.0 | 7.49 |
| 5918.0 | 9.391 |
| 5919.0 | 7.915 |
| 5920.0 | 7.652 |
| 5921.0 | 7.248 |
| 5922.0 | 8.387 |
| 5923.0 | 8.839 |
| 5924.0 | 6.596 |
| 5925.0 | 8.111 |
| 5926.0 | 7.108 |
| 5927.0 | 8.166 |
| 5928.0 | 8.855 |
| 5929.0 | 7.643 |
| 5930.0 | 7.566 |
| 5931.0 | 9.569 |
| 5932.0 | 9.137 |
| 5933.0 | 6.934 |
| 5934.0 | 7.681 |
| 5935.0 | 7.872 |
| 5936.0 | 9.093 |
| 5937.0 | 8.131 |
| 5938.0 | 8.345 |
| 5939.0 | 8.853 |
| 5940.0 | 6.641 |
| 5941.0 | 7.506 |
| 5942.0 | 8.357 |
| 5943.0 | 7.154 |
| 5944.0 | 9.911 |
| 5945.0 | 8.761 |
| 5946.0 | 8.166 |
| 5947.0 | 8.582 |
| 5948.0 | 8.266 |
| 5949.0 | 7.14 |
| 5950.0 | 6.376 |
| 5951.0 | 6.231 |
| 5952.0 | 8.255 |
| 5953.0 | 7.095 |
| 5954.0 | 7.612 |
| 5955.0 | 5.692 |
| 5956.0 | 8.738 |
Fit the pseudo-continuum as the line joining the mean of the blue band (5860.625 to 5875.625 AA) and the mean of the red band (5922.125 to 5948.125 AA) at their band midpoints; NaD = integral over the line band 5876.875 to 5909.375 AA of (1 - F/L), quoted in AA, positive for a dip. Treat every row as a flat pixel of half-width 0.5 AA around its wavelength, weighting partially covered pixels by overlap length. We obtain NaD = 6.0 AA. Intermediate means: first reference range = 8.25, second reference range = 8.15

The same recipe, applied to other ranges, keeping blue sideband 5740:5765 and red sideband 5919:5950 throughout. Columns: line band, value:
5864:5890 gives 0.7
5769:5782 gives 0.9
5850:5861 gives 0.6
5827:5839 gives -0.6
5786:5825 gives -0.5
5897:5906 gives 1.4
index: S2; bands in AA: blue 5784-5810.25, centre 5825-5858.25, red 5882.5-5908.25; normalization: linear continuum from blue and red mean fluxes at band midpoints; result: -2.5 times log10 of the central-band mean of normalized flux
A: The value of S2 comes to -0.14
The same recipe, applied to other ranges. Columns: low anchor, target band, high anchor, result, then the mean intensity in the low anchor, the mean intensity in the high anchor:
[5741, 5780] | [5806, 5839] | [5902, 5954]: -0.066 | 7.86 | 7.94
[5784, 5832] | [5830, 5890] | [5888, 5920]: -0.068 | 8.22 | 6.84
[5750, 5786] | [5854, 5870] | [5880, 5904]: -0.195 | 7.82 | 6.2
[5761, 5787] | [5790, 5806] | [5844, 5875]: -0.030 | 7.85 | 8.04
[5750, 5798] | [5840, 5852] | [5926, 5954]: -0.016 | 7.87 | 7.99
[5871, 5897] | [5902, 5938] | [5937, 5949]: -0.042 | 6.9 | 8.18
